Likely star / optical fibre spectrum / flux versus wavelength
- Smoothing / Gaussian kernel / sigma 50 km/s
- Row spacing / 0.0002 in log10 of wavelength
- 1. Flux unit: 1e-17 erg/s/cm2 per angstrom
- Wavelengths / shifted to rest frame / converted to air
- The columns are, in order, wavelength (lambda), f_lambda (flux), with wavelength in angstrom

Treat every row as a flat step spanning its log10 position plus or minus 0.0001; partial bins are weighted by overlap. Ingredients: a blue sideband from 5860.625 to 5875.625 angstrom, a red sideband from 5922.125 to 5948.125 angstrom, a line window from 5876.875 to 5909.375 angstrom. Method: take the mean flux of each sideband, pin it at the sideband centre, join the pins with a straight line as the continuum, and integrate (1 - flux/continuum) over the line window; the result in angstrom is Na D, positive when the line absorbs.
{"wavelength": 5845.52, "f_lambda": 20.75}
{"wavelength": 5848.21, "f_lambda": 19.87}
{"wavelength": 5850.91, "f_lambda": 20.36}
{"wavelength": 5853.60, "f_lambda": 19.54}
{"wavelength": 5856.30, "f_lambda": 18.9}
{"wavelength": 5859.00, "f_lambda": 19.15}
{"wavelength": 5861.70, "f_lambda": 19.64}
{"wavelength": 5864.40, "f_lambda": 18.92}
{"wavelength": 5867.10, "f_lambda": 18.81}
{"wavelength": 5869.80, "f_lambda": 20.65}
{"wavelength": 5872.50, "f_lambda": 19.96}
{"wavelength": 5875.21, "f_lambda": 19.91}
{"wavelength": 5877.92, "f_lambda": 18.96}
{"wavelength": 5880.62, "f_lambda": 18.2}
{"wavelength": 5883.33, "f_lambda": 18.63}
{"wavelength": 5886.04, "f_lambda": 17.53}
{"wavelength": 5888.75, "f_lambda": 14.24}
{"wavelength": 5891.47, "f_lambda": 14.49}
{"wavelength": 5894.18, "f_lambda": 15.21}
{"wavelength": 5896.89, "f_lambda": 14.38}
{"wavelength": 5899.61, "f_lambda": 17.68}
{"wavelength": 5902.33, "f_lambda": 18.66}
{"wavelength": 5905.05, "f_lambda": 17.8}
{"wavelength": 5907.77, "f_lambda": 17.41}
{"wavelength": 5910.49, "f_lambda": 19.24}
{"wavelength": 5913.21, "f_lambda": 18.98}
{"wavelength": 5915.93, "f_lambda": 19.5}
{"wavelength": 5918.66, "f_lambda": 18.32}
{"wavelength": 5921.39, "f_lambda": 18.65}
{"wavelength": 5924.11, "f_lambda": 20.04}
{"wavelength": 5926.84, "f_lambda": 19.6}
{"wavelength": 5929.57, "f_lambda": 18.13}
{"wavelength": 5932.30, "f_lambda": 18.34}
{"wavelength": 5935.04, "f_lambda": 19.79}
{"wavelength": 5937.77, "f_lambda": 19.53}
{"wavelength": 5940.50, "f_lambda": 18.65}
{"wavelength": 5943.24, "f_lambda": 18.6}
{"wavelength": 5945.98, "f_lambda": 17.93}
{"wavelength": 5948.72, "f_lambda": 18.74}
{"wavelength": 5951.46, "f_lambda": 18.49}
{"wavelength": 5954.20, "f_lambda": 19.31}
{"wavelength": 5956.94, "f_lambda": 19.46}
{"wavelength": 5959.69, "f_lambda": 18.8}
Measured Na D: 4.1 angstrom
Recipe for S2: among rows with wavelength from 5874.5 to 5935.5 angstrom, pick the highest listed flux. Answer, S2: 20.04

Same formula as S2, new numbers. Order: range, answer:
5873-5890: 19.91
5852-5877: 20.65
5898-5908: 18.66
